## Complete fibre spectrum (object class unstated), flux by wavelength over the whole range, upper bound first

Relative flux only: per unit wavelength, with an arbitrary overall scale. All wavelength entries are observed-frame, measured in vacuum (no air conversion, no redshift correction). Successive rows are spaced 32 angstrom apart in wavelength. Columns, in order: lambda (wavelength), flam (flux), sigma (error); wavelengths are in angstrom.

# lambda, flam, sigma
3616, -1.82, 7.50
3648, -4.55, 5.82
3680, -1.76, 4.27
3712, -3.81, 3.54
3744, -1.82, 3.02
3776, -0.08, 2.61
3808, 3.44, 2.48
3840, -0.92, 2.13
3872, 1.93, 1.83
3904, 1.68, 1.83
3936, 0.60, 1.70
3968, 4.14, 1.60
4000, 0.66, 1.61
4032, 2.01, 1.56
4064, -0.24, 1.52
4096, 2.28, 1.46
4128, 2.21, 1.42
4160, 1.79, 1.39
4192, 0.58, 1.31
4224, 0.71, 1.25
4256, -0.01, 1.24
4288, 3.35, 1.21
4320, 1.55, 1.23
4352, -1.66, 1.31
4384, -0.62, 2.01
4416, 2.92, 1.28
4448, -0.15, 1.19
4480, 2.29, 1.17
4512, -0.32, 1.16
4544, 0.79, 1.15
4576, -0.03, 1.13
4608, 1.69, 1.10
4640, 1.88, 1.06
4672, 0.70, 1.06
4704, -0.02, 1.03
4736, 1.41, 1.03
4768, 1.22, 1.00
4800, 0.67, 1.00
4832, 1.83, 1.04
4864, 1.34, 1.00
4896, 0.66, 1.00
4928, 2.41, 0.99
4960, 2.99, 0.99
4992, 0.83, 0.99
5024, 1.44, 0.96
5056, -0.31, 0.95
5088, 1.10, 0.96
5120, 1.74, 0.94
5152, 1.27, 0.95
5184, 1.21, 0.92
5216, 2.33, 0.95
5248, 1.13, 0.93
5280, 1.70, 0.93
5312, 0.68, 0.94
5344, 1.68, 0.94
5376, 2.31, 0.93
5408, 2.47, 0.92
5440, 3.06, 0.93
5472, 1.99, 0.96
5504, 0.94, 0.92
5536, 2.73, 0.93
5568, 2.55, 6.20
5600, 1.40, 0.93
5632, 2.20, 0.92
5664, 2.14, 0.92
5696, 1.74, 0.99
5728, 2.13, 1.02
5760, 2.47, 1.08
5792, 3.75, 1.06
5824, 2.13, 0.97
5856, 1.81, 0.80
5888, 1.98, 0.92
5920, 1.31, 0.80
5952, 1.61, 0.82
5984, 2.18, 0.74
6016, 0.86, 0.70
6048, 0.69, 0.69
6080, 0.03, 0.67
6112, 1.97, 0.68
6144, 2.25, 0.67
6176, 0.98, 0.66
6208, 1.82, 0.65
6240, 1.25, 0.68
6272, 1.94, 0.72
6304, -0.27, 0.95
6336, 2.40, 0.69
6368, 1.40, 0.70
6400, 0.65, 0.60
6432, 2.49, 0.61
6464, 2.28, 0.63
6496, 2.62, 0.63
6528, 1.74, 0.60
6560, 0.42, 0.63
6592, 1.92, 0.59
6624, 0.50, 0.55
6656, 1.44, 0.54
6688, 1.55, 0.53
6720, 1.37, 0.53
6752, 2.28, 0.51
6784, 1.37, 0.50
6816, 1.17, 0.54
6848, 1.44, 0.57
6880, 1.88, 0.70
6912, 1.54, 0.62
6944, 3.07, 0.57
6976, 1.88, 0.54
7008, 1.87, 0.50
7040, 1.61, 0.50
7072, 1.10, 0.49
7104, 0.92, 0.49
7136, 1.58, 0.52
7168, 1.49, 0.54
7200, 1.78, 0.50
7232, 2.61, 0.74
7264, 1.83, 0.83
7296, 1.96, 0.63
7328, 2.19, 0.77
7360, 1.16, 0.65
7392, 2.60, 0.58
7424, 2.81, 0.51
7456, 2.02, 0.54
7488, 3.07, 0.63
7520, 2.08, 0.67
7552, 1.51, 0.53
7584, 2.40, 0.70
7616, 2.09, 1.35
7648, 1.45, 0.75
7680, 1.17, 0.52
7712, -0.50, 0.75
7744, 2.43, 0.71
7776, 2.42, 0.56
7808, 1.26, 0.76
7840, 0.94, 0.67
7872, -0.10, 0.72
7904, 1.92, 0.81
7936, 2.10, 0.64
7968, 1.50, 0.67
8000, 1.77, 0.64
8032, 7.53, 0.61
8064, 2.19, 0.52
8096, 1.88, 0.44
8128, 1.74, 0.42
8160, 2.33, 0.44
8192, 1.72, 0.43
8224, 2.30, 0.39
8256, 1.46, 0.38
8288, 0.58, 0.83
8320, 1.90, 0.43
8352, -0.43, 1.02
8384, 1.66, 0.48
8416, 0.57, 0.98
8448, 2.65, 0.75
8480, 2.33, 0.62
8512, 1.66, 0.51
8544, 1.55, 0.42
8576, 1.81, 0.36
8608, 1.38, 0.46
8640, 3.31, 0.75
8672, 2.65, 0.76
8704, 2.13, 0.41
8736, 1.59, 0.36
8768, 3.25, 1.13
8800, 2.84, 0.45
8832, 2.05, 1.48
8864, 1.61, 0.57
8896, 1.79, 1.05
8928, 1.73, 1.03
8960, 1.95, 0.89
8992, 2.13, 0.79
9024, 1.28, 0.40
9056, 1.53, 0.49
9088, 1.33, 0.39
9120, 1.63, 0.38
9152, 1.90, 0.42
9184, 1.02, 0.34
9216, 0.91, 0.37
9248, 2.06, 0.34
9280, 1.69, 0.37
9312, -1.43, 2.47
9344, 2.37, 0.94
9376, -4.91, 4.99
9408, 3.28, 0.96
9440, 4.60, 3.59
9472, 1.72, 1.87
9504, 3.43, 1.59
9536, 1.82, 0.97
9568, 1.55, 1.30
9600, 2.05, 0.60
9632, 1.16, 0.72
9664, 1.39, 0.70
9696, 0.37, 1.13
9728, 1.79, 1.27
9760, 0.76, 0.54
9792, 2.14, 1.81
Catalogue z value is 1.155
